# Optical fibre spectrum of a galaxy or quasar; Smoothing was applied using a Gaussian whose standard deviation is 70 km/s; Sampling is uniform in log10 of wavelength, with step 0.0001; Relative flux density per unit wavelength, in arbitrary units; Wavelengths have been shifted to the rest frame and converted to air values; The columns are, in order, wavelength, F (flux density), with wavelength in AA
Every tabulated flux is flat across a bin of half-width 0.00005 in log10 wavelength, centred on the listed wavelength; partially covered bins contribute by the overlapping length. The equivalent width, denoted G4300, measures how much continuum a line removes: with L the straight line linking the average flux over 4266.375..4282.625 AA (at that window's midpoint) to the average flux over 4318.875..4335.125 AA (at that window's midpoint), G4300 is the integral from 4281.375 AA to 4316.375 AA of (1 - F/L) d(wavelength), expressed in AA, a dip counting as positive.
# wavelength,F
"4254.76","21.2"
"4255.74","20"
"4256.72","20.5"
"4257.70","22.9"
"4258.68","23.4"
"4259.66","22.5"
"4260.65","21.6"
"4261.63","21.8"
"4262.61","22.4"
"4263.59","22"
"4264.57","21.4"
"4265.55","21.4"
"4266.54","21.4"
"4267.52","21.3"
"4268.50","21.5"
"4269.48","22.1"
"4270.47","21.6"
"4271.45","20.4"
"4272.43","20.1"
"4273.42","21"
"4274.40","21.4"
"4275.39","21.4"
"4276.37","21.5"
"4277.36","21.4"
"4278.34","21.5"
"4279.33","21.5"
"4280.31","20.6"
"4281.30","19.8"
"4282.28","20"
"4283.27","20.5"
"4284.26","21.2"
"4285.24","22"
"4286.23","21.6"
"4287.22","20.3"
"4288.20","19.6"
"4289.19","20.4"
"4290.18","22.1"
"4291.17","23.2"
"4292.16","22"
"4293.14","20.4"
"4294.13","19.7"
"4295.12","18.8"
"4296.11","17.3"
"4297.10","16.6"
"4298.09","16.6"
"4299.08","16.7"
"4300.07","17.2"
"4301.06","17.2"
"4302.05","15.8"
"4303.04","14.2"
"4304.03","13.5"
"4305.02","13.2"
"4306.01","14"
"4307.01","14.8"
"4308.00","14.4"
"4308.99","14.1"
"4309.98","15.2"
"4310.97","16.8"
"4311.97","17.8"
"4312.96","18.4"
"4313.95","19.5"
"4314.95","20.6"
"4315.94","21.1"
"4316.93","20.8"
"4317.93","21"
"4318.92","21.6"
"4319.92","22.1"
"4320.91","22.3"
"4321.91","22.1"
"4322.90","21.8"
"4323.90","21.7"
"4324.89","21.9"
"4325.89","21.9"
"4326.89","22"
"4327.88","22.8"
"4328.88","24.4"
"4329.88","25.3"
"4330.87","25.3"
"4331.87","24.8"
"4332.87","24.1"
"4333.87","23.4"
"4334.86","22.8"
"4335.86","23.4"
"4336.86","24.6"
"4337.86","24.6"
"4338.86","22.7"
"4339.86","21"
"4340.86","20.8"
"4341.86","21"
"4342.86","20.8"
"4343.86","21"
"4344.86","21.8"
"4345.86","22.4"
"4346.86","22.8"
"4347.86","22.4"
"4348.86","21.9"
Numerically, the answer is 6.0 AA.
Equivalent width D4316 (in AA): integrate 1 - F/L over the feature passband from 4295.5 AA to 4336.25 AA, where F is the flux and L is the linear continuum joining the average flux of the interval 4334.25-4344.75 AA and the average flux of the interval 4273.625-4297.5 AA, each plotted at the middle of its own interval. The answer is 3.9 AA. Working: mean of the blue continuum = 20.6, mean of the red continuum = 22.3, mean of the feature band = 19.5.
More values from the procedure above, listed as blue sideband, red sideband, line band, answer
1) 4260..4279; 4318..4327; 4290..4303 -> 1.9 AA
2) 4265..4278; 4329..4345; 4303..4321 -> 3.8 AA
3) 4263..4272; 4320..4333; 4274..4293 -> 0.7 AA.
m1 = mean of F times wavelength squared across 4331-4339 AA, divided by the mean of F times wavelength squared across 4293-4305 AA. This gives 1.5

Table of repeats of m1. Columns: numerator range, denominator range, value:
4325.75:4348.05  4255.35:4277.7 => 1.10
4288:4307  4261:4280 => 0.84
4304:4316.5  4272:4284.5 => 0.80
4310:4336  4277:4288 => 1.06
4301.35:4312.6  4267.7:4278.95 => 0.72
